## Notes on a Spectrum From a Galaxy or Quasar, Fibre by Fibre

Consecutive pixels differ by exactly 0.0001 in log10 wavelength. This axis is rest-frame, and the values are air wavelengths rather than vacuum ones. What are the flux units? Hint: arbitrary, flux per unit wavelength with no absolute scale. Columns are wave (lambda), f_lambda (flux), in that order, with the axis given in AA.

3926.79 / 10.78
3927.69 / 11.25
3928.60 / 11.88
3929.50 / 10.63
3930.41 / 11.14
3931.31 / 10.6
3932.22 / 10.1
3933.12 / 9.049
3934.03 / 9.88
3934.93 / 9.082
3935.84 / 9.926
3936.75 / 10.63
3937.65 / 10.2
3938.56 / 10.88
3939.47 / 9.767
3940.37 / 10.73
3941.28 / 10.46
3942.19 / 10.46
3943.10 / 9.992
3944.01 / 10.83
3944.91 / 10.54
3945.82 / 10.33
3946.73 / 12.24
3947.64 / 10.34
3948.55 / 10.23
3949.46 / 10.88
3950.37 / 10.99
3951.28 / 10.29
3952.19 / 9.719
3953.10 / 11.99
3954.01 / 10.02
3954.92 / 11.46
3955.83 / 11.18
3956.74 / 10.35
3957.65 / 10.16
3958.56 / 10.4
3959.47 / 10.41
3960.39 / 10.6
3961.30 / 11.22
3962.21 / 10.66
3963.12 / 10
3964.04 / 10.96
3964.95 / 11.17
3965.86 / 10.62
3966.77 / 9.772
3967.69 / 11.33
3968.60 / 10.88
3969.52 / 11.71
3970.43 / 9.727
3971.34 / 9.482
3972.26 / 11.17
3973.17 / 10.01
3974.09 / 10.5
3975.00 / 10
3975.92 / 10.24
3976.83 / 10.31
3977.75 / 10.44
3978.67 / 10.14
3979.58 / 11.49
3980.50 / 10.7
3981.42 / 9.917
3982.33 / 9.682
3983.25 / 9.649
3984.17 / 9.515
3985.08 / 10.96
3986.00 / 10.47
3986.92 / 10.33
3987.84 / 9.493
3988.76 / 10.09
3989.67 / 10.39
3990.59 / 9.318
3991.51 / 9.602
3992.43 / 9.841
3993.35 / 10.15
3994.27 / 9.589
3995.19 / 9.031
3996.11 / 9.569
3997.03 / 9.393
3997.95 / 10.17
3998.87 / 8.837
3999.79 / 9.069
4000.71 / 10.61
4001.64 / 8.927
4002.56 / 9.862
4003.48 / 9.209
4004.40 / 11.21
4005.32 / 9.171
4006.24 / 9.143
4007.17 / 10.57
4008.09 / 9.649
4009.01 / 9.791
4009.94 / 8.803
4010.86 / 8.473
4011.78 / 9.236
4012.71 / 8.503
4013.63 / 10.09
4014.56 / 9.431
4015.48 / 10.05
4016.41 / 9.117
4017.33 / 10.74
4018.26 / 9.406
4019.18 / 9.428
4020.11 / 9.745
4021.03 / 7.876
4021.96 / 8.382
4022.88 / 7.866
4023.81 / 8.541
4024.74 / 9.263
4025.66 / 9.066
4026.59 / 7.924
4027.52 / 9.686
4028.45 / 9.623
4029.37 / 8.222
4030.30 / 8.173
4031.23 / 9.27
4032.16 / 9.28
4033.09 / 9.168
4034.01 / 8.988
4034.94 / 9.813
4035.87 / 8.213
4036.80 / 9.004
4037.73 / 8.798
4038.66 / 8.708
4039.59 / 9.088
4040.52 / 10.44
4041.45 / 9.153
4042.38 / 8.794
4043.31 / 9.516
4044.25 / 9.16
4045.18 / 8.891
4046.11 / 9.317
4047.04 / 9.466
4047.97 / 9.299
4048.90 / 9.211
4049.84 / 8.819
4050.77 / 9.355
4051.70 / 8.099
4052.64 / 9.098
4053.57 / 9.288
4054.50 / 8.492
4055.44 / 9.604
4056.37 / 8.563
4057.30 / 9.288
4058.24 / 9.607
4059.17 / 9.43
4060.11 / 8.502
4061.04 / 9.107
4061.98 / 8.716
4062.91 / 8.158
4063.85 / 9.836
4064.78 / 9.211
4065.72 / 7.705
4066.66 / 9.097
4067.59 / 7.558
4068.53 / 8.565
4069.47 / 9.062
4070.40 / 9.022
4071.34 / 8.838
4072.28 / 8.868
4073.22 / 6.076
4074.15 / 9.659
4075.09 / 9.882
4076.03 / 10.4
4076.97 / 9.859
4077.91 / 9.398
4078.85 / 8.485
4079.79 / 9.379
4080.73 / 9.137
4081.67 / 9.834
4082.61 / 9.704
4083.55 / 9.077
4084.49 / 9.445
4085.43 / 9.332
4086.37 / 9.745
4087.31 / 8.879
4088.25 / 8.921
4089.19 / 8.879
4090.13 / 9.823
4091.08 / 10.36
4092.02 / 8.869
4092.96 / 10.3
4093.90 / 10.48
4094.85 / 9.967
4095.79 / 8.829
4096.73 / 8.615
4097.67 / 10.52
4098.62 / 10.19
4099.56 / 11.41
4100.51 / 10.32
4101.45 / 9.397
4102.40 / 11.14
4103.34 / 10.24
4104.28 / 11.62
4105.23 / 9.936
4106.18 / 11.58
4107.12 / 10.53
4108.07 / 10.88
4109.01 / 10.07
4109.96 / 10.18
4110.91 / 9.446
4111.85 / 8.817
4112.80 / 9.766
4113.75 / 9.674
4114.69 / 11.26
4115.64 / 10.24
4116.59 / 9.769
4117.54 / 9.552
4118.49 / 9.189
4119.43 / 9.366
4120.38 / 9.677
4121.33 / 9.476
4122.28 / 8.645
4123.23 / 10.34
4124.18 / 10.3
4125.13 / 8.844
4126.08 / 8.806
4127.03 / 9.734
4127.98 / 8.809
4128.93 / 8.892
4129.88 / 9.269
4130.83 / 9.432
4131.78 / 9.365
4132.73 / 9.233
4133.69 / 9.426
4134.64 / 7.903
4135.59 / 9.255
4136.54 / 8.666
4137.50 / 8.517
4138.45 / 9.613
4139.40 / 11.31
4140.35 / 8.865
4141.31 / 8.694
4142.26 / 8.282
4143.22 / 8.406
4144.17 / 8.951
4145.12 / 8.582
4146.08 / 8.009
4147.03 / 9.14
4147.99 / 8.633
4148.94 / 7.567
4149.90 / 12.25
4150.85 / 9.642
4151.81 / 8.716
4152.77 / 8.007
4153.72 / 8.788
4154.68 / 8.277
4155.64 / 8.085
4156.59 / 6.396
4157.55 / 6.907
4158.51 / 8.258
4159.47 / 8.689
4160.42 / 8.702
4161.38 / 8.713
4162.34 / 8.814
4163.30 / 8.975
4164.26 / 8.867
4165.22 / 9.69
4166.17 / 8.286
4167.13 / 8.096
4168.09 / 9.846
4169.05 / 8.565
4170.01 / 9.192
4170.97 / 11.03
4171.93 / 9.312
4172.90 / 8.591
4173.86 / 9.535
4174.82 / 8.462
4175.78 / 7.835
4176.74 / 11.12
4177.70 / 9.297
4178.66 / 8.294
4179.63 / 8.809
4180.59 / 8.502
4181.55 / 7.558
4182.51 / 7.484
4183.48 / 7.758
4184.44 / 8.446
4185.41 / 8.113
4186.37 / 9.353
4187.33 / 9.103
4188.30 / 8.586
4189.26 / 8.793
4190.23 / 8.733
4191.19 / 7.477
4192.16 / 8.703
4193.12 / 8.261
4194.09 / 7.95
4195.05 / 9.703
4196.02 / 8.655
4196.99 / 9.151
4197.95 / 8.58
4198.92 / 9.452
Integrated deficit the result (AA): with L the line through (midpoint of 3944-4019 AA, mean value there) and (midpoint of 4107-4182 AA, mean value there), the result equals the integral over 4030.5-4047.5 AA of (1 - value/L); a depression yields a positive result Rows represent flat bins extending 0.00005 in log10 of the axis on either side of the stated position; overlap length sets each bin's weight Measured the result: 1.1 AA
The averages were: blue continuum 10.1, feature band 9.15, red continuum 9.1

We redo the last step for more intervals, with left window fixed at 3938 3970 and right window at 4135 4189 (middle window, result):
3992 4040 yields 4.0 AA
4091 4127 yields -2.7 AA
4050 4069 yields 1.7 AA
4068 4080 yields 0.7 AA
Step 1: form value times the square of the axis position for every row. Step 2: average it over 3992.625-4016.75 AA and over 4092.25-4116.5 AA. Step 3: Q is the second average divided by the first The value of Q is 1.12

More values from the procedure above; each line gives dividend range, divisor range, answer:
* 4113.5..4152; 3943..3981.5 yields 0.95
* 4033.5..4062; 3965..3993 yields 0.92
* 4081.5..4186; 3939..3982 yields 0.95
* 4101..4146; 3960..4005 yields 1.01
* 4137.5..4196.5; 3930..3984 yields 0.93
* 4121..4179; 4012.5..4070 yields 1.05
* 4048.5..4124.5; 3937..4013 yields 0.98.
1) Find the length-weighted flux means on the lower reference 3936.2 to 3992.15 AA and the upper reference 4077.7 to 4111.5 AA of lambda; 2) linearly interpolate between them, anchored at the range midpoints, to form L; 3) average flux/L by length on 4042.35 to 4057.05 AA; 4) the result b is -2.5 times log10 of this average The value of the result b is 0.11 mag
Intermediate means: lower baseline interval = 10.5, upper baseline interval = 9.86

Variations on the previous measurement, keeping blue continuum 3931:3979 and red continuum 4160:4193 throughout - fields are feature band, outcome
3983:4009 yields 0.04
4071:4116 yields -0.04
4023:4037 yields 0.11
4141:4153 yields 0.02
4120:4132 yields -0.02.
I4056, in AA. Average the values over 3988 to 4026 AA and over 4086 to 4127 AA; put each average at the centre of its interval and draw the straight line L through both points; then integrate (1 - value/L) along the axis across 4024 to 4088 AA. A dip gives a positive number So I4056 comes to 4.0 AA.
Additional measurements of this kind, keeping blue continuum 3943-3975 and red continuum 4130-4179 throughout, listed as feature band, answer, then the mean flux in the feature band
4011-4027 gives 1.6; 9.09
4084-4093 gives 0.1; 9.42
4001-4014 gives 0.9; 9.48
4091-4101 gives -0.6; 9.98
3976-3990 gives 0.2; 10.2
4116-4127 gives -0.3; 9.47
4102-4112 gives -1.2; 10.5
